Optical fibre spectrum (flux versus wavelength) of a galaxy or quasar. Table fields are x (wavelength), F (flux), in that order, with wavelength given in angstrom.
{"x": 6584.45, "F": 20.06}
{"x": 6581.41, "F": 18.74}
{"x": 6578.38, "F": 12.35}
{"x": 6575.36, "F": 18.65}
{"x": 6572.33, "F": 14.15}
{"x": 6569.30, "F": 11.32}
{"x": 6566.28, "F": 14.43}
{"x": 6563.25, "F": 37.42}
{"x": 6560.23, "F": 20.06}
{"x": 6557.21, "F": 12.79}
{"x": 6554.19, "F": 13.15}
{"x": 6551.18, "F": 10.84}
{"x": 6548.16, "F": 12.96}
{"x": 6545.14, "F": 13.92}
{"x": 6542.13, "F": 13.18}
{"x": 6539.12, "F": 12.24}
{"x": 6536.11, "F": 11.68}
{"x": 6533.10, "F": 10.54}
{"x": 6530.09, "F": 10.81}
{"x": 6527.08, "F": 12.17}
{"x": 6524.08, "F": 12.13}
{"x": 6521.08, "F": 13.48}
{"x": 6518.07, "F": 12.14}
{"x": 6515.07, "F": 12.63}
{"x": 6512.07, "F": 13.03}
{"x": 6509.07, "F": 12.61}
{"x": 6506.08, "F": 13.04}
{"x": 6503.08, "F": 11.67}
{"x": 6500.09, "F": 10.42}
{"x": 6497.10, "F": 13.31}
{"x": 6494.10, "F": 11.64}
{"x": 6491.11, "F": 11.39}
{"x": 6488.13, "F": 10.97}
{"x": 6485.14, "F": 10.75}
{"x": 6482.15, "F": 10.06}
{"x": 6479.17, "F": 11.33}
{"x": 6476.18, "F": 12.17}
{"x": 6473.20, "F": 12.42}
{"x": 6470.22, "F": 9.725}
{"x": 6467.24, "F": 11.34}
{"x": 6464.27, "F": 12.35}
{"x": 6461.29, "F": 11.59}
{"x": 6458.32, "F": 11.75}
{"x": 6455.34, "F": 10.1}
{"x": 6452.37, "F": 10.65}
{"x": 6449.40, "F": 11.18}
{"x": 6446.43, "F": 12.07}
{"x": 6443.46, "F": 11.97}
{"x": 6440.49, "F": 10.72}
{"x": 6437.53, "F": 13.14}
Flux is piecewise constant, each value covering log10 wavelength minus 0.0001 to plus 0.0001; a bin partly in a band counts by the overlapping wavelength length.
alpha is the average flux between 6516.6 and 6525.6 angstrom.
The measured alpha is 12.6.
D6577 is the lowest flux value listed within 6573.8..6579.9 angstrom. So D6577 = 12.35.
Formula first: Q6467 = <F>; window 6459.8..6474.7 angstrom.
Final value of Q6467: 11.5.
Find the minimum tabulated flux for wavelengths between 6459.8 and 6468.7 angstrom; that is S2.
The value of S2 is 11.34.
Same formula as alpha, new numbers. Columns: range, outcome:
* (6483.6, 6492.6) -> 11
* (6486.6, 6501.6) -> 11.5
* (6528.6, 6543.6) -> 11.7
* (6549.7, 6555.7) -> 12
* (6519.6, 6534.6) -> 11.8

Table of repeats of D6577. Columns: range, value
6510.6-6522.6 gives 12.14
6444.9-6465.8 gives 10.1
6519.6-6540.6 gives 10.54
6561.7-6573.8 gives 11.32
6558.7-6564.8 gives 20.06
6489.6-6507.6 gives 10.42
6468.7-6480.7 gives 9.725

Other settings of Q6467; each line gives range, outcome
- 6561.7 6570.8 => 21.1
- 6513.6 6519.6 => 12.4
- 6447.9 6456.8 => 10.6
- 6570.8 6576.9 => 16.4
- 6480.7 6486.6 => 10.4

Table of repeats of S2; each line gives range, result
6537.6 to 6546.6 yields 12.24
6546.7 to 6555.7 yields 10.84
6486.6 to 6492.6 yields 10.97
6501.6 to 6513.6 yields 11.67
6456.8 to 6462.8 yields 11.59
